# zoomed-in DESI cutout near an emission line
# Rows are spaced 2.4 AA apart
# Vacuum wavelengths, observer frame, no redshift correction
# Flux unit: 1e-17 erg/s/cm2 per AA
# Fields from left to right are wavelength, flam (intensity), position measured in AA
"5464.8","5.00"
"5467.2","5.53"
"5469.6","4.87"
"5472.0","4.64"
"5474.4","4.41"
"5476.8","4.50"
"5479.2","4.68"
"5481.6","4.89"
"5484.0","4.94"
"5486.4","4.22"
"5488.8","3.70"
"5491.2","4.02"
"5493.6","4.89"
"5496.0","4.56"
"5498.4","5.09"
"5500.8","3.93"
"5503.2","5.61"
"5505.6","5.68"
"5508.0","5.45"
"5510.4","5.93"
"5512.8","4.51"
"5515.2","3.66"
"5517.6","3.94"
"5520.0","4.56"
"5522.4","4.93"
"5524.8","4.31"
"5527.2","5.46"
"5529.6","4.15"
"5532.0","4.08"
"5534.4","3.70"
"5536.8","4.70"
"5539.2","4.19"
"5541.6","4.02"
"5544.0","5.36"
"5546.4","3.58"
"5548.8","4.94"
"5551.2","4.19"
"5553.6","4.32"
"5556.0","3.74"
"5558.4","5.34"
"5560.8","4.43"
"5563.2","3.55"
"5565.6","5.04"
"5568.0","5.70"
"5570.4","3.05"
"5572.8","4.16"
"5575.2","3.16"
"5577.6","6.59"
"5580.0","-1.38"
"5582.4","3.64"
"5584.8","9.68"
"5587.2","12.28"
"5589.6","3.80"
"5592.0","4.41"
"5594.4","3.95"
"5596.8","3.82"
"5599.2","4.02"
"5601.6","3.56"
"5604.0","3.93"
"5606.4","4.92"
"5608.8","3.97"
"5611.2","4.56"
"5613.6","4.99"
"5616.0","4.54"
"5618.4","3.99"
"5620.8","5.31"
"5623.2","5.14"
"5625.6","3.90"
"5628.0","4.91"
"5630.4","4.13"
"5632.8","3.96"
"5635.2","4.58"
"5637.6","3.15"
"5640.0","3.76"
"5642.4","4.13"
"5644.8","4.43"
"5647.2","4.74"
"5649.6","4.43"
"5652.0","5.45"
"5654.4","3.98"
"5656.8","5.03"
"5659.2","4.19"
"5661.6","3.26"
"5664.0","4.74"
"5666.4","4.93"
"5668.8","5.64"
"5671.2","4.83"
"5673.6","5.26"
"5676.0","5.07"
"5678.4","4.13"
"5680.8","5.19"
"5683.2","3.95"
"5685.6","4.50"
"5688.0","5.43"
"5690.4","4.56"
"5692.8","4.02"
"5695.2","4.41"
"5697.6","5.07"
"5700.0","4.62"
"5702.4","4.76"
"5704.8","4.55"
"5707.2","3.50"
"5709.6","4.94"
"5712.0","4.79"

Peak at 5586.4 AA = H-beta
